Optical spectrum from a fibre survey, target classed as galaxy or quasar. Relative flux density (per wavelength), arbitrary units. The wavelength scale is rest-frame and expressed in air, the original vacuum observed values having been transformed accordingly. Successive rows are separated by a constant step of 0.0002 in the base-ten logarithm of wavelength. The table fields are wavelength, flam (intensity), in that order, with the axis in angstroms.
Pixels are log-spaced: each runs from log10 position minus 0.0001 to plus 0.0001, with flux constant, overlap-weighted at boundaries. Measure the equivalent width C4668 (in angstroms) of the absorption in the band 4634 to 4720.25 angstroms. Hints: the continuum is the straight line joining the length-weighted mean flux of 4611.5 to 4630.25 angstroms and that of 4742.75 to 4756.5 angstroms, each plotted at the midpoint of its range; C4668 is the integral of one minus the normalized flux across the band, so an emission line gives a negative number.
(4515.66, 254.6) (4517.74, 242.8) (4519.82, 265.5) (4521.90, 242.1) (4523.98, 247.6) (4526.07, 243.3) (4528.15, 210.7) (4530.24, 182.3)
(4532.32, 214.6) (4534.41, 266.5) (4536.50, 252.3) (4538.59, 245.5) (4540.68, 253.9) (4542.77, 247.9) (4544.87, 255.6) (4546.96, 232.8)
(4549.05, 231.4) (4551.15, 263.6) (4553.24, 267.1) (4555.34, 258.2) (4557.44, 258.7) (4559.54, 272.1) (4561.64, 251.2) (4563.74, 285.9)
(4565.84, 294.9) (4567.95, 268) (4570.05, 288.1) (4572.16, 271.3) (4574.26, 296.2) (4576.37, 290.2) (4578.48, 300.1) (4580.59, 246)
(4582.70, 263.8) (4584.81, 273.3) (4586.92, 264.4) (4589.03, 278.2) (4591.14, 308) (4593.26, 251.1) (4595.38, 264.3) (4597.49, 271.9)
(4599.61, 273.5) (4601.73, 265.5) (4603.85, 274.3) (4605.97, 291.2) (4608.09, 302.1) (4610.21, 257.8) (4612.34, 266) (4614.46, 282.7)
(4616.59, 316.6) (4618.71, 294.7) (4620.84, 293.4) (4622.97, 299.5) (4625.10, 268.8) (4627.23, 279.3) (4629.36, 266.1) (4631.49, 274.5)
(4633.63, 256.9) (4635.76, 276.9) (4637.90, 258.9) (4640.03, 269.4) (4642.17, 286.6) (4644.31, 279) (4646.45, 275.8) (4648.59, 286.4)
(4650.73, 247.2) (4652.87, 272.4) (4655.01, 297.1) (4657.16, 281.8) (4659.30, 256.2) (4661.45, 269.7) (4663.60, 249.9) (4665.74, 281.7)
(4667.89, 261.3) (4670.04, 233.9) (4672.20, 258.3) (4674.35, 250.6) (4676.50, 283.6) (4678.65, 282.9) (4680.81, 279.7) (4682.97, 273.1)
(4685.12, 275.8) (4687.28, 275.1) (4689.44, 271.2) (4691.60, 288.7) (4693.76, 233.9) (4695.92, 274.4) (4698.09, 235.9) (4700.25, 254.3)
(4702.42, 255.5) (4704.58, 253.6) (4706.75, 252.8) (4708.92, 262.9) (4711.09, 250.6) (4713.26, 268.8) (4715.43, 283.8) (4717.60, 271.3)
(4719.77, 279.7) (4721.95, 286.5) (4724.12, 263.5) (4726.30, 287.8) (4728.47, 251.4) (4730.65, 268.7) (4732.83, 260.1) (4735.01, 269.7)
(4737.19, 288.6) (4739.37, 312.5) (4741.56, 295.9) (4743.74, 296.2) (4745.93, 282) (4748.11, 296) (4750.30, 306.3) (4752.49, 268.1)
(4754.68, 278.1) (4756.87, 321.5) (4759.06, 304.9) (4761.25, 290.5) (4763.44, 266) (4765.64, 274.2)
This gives 6.0 angstroms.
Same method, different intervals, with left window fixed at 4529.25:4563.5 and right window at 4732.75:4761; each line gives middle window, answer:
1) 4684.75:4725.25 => 2.54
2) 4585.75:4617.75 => -2.17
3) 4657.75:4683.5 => 0.94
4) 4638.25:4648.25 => -0.29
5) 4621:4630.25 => -0.51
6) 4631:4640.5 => 0.03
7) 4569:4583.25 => -1.42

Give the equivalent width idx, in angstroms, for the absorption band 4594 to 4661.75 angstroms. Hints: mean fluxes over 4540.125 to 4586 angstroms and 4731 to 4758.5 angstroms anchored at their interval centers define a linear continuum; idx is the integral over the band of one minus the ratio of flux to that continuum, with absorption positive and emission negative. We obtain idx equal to -0.45 angstroms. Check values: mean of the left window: 267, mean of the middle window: 277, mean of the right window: 289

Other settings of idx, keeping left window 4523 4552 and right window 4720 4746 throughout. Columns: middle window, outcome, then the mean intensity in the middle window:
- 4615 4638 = -2.1 angstroms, 281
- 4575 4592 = -2.0 angstroms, 278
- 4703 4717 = 0.7 angstroms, 262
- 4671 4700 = 0.3 angstroms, 267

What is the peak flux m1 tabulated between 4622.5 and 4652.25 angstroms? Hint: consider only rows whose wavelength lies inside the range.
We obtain 299.5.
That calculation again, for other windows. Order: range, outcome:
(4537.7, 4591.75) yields 308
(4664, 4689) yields 283.6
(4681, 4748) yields 312.5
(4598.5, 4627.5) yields 316.6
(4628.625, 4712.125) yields 297.1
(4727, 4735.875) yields 269.7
